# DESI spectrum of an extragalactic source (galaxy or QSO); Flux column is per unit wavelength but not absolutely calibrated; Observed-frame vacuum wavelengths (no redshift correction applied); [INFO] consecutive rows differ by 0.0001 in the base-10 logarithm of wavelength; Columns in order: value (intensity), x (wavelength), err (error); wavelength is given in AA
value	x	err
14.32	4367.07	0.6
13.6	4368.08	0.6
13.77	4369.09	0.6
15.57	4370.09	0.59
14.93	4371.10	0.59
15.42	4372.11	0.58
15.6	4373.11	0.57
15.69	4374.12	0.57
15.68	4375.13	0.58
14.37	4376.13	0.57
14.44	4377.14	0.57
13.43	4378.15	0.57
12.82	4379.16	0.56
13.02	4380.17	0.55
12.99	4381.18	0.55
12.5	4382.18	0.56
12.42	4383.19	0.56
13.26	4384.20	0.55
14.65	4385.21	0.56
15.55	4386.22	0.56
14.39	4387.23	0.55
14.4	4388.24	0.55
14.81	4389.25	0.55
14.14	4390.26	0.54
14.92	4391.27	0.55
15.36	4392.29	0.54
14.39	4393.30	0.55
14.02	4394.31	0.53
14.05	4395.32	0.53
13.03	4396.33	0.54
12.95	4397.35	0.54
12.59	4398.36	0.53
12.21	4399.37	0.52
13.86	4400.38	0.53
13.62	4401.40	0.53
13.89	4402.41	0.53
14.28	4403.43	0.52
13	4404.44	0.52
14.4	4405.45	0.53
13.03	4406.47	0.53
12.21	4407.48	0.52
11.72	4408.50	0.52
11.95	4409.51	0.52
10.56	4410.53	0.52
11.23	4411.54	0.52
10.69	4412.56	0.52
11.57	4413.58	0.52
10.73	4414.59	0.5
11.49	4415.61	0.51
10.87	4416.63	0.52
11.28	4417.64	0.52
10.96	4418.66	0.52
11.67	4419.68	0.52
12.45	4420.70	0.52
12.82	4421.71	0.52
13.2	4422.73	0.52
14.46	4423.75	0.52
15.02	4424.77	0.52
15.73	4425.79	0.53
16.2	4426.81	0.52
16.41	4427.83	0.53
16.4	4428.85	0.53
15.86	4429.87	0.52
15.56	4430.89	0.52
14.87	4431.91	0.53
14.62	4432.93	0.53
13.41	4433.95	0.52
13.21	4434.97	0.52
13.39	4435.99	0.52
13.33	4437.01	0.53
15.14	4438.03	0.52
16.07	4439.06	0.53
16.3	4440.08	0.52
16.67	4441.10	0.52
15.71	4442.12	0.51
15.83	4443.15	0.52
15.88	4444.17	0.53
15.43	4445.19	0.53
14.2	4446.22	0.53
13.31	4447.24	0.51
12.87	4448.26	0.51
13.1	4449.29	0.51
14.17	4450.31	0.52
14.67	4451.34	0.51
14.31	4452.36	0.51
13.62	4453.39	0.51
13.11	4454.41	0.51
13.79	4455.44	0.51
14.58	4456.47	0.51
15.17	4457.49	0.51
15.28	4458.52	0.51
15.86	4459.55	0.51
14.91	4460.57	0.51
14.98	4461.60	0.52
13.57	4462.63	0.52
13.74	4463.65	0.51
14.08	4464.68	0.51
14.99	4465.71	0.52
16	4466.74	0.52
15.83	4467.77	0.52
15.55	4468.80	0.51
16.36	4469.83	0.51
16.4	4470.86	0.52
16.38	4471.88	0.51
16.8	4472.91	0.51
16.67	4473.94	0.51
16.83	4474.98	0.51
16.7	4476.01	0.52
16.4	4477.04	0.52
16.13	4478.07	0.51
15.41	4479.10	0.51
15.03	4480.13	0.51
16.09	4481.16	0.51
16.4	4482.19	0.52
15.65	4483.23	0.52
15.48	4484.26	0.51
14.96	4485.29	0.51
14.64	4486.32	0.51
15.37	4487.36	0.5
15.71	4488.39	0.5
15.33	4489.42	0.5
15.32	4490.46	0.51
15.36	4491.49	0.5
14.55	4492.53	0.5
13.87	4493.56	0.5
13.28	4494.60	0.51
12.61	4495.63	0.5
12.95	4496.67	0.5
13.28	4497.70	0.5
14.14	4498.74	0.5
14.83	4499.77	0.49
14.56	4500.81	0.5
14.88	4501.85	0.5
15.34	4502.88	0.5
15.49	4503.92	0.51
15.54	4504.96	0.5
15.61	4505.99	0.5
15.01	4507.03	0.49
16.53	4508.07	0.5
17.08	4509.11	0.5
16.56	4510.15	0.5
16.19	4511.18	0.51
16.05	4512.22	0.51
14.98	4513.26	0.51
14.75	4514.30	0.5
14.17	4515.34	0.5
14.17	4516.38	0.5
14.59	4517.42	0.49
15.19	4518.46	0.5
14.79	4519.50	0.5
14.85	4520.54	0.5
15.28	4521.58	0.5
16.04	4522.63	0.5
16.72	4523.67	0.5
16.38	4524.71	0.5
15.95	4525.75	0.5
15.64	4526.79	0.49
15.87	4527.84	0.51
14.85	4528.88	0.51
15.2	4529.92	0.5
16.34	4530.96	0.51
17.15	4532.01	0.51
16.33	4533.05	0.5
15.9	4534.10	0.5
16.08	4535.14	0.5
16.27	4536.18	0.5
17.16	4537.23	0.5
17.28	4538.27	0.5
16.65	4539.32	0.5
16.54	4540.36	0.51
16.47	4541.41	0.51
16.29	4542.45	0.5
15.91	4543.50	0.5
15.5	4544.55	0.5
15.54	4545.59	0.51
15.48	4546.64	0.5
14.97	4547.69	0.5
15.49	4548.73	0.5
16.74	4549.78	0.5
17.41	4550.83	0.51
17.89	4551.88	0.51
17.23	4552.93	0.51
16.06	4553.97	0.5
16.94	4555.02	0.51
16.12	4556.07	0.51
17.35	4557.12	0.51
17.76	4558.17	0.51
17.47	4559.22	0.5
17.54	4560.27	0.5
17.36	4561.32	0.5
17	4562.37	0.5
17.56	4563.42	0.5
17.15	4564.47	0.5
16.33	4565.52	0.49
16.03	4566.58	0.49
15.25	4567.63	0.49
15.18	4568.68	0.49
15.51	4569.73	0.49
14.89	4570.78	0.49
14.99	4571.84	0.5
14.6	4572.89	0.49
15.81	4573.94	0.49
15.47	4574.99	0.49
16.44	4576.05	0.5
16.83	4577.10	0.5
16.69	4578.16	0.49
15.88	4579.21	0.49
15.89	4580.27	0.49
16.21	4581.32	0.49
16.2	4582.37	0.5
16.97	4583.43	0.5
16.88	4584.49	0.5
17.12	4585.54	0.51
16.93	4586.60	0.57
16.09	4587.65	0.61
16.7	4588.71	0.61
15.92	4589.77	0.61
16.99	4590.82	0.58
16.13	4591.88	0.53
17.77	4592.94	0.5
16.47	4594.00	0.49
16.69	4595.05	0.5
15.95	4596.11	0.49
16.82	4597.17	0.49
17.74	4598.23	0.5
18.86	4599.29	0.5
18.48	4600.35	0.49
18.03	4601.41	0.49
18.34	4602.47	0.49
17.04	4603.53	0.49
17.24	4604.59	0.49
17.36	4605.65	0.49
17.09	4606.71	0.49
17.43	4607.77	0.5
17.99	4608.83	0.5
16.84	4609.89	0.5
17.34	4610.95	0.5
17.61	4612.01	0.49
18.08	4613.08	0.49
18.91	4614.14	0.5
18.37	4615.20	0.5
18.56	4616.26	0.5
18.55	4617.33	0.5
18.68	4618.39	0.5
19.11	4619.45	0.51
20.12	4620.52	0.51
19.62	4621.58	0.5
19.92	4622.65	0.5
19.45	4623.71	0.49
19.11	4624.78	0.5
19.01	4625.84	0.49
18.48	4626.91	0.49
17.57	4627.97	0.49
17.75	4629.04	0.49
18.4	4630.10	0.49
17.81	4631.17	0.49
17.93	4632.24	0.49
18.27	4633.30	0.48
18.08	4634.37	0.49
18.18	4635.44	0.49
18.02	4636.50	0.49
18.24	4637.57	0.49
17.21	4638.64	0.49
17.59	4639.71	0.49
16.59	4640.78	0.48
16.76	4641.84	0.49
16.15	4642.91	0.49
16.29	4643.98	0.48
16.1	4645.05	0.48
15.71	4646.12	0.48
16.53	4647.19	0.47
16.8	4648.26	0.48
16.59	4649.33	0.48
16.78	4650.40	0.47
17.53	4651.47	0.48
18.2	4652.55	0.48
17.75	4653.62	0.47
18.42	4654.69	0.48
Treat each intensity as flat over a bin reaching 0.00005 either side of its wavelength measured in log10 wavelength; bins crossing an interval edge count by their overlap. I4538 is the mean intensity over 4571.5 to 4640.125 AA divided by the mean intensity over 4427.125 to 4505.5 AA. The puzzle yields 1.2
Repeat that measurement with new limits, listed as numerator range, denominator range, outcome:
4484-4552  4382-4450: 1.13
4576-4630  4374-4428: 1.32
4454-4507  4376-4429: 1.14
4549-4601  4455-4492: 1.07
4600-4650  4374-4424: 1.36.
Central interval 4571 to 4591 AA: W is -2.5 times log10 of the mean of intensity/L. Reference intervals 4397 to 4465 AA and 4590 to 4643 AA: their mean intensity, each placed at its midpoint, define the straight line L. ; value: 0.06 mag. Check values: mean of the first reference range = 13.8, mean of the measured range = 16.2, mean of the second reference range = 17.9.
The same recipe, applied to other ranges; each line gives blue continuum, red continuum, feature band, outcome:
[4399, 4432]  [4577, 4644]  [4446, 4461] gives -0.014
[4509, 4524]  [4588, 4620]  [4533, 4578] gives -0.001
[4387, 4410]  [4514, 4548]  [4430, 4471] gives -0.021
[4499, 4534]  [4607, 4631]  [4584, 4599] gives 0.058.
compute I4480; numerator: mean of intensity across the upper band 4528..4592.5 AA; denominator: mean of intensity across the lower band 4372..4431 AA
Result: 1.2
